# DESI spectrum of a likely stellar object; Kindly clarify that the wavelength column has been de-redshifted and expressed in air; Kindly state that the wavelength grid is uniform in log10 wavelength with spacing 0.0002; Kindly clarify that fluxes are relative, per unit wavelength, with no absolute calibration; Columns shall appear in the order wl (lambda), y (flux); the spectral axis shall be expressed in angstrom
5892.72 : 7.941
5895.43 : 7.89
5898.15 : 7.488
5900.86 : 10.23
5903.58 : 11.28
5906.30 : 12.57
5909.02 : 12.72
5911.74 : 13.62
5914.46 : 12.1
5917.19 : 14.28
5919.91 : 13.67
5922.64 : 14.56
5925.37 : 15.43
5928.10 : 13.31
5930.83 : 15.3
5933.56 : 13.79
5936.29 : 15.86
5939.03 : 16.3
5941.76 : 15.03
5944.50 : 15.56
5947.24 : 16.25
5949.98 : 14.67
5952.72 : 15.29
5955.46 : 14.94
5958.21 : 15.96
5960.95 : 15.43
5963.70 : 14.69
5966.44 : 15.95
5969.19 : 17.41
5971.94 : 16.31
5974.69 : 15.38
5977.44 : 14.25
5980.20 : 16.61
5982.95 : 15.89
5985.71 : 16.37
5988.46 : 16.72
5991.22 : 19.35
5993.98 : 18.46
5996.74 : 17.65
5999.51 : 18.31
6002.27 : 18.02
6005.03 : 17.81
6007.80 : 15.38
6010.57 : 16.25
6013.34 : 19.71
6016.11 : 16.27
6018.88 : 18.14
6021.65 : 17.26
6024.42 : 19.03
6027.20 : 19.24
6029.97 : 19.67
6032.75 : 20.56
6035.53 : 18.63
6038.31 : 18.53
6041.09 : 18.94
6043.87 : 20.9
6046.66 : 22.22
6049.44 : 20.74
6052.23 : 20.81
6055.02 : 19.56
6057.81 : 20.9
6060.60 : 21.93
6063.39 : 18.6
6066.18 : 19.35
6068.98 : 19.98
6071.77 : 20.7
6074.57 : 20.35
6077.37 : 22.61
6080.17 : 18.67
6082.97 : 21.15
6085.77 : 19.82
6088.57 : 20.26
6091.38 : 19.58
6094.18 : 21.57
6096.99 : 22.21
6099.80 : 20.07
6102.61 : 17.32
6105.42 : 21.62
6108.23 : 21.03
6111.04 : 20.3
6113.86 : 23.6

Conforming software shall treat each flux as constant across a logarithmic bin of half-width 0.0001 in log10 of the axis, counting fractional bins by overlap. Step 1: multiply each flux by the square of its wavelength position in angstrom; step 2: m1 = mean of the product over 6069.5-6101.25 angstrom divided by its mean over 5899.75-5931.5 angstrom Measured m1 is 1.65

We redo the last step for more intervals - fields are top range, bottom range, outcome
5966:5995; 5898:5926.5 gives 1.33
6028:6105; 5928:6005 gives 1.30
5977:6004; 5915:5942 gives 1.20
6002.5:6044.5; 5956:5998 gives 1.14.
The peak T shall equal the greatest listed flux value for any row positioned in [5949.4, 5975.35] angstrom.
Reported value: 17.41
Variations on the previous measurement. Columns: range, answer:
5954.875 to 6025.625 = 19.71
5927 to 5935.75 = 15.3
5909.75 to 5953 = 16.3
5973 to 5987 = 16.61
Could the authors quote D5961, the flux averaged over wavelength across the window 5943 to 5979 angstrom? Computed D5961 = 15.5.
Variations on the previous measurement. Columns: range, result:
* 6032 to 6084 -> 20.3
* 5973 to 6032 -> 17.4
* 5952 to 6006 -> 16.5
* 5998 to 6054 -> 18.8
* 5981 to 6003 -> 17.6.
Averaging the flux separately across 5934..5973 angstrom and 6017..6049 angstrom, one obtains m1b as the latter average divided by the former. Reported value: 1.24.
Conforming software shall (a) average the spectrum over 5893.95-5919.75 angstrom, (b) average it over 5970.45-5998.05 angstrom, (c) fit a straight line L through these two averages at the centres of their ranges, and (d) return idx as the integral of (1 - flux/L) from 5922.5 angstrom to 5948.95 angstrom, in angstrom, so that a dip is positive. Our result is -3.5 angstrom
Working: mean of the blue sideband 11.5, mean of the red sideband 16.7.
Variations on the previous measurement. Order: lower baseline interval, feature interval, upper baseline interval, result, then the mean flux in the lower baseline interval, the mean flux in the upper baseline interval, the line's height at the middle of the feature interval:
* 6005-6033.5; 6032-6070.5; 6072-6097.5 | -1.6 angstrom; 18.1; 20.6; 19.3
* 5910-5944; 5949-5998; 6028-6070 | 1.2 angstrom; 14.4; 20.1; 16.6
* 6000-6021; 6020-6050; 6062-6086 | -1.8 angstrom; 17.4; 20.2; 18.5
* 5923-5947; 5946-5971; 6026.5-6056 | 0.9 angstrom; 15.1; 20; 16.2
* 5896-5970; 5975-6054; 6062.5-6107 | -3.6 angstrom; 14.1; 20.3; 17.4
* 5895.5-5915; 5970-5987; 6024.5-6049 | 0.1 angstrom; 11.2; 19.8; 16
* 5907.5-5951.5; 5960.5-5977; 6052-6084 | 0.4 angstrom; 14.5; 20.4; 16.2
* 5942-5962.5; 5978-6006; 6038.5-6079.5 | -0.2 angstrom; 15.4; 20.4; 17.3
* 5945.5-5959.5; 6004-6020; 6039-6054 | 1.2 angstrom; 15.4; 20.6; 18.7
